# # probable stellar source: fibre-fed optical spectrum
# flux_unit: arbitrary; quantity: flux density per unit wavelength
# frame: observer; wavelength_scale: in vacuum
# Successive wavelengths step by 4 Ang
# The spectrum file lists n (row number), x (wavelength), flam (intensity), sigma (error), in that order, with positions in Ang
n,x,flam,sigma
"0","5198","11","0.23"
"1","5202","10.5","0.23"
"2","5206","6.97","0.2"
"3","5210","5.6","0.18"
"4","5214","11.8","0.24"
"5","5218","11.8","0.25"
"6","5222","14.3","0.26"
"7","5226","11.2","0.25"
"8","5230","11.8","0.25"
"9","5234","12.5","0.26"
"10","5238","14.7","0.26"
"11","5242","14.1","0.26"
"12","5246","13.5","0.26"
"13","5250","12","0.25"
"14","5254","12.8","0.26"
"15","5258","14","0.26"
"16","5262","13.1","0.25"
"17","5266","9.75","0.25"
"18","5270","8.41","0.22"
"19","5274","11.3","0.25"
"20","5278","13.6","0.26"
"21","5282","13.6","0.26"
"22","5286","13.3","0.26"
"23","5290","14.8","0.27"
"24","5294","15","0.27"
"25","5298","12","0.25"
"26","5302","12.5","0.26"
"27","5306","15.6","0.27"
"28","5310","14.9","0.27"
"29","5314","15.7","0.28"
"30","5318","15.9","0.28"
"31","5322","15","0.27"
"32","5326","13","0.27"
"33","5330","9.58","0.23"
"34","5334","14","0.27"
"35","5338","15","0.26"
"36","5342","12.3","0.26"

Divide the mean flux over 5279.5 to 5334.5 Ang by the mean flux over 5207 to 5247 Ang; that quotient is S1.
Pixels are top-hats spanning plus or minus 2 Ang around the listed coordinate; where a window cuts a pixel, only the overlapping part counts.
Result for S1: 1.16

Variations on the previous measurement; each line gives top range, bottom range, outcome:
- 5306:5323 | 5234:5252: 1.15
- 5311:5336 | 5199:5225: 1.36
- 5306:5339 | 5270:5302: 1.09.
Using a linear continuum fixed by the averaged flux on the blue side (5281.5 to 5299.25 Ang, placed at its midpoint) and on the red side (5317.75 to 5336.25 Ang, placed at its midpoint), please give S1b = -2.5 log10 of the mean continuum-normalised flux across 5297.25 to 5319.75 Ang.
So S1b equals -0.077 mag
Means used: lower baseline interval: 13.8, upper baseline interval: 13.3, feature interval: 14.6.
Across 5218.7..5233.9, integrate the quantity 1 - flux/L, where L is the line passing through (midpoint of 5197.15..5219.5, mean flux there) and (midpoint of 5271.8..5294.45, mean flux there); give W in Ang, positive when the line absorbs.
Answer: -2.9 Ang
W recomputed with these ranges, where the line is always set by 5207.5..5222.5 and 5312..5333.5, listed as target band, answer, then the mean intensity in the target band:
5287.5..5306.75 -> -1.23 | 13.9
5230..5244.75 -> -3.13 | 13.5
